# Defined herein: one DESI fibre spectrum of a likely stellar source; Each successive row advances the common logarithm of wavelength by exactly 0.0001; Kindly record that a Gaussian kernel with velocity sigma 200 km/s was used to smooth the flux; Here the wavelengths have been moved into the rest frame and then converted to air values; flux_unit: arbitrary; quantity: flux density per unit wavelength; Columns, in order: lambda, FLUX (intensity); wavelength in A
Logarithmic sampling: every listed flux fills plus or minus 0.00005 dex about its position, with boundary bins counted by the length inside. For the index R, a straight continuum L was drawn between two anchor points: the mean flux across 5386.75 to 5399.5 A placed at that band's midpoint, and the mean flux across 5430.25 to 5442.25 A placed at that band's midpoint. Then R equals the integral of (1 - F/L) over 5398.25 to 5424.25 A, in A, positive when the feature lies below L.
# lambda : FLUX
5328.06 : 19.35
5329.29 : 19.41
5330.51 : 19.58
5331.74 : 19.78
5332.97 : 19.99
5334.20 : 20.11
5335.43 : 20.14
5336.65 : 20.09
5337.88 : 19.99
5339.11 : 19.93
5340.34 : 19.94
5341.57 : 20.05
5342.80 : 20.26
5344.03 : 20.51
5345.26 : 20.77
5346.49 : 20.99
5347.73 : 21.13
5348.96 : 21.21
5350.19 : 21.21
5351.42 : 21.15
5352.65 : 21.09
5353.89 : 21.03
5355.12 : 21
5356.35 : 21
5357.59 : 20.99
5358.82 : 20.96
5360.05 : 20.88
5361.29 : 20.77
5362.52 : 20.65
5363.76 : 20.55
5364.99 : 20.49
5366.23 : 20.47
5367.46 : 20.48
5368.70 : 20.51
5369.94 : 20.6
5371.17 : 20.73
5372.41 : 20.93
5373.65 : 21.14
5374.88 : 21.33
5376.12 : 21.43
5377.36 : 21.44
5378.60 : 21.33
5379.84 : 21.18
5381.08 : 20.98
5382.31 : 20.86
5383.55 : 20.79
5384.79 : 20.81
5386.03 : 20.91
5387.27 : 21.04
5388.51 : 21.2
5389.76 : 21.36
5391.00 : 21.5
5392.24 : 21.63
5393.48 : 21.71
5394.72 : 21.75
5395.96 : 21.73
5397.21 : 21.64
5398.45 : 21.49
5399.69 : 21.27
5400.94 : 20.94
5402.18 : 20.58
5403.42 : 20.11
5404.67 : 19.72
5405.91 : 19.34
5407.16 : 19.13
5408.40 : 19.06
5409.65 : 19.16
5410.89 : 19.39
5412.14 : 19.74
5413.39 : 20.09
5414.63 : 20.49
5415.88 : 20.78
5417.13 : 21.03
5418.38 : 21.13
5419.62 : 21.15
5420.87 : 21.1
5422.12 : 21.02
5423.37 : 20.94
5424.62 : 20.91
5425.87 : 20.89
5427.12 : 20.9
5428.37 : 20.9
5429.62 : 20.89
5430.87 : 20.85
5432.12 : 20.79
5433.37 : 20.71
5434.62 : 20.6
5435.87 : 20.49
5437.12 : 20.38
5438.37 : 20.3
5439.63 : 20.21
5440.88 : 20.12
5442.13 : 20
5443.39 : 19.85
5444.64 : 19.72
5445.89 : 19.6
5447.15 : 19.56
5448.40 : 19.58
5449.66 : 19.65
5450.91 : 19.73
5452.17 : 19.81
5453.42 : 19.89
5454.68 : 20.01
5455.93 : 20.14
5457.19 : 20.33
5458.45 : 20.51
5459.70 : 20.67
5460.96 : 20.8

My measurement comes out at 0.88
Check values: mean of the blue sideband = 21.5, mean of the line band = 20.3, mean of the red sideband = 20.5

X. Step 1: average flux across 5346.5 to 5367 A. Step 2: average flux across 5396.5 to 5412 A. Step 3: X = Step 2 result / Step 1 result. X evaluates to 0.96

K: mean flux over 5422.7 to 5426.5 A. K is 20.9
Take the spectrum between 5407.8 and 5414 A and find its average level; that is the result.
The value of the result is 19.5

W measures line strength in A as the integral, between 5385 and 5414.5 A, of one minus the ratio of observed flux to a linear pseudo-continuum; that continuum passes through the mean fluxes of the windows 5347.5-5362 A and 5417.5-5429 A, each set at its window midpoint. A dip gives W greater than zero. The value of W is 0.53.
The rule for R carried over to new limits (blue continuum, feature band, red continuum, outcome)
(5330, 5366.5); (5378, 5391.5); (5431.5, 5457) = -0.5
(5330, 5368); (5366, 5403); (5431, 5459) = -1.3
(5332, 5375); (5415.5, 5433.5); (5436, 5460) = -0.7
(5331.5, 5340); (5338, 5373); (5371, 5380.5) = -0.2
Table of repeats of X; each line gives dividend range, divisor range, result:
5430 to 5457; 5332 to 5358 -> 0.98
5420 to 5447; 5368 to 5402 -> 0.97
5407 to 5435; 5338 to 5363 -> 0.99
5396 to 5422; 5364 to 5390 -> 0.97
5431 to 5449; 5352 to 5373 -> 0.97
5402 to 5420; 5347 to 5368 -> 0.96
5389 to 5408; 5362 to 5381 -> 1.00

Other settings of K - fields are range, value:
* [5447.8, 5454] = 19.7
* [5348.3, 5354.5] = 21.1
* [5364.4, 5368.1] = 20.5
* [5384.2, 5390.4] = 21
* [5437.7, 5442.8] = 20.1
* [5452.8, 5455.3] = 19.9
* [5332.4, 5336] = 20.1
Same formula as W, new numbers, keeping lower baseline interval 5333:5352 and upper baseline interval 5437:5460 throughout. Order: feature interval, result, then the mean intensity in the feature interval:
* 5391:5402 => -0.7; 21.5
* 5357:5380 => -0.6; 20.9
